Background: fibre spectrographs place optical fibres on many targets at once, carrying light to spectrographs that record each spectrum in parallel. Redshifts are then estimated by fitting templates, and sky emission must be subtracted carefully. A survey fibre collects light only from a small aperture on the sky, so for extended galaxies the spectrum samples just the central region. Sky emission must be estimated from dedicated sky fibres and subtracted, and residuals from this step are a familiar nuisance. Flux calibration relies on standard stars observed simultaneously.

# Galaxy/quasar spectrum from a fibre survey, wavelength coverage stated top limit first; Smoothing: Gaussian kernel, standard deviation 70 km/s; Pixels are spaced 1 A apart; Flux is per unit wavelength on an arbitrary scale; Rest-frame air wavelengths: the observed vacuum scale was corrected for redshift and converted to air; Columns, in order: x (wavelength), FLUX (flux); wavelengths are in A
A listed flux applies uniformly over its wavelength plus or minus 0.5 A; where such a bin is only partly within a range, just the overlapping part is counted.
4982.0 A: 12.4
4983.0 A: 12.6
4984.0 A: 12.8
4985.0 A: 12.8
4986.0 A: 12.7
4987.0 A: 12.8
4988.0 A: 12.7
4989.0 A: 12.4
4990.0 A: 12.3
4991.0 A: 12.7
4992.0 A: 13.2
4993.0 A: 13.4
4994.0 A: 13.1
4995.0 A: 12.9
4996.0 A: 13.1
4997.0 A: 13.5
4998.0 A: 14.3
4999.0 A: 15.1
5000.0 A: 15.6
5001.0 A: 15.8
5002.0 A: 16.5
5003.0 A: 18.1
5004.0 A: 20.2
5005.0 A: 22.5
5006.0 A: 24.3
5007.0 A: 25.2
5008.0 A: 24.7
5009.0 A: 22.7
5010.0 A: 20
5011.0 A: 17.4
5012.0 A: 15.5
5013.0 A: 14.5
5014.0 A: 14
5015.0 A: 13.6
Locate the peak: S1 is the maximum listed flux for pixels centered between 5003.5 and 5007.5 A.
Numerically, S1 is 25.2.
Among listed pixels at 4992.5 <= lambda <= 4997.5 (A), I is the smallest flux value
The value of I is 12.9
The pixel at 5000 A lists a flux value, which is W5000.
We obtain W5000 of 15.6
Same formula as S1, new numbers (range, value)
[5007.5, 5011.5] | 24.7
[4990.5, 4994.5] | 13.4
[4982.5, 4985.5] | 12.8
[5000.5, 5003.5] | 18.1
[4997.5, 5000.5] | 15.6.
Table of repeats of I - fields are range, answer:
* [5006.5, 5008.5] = 24.7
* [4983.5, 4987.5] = 12.7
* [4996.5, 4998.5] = 13.5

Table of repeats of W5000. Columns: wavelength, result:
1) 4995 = 12.9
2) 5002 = 16.5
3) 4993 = 13.4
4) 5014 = 14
